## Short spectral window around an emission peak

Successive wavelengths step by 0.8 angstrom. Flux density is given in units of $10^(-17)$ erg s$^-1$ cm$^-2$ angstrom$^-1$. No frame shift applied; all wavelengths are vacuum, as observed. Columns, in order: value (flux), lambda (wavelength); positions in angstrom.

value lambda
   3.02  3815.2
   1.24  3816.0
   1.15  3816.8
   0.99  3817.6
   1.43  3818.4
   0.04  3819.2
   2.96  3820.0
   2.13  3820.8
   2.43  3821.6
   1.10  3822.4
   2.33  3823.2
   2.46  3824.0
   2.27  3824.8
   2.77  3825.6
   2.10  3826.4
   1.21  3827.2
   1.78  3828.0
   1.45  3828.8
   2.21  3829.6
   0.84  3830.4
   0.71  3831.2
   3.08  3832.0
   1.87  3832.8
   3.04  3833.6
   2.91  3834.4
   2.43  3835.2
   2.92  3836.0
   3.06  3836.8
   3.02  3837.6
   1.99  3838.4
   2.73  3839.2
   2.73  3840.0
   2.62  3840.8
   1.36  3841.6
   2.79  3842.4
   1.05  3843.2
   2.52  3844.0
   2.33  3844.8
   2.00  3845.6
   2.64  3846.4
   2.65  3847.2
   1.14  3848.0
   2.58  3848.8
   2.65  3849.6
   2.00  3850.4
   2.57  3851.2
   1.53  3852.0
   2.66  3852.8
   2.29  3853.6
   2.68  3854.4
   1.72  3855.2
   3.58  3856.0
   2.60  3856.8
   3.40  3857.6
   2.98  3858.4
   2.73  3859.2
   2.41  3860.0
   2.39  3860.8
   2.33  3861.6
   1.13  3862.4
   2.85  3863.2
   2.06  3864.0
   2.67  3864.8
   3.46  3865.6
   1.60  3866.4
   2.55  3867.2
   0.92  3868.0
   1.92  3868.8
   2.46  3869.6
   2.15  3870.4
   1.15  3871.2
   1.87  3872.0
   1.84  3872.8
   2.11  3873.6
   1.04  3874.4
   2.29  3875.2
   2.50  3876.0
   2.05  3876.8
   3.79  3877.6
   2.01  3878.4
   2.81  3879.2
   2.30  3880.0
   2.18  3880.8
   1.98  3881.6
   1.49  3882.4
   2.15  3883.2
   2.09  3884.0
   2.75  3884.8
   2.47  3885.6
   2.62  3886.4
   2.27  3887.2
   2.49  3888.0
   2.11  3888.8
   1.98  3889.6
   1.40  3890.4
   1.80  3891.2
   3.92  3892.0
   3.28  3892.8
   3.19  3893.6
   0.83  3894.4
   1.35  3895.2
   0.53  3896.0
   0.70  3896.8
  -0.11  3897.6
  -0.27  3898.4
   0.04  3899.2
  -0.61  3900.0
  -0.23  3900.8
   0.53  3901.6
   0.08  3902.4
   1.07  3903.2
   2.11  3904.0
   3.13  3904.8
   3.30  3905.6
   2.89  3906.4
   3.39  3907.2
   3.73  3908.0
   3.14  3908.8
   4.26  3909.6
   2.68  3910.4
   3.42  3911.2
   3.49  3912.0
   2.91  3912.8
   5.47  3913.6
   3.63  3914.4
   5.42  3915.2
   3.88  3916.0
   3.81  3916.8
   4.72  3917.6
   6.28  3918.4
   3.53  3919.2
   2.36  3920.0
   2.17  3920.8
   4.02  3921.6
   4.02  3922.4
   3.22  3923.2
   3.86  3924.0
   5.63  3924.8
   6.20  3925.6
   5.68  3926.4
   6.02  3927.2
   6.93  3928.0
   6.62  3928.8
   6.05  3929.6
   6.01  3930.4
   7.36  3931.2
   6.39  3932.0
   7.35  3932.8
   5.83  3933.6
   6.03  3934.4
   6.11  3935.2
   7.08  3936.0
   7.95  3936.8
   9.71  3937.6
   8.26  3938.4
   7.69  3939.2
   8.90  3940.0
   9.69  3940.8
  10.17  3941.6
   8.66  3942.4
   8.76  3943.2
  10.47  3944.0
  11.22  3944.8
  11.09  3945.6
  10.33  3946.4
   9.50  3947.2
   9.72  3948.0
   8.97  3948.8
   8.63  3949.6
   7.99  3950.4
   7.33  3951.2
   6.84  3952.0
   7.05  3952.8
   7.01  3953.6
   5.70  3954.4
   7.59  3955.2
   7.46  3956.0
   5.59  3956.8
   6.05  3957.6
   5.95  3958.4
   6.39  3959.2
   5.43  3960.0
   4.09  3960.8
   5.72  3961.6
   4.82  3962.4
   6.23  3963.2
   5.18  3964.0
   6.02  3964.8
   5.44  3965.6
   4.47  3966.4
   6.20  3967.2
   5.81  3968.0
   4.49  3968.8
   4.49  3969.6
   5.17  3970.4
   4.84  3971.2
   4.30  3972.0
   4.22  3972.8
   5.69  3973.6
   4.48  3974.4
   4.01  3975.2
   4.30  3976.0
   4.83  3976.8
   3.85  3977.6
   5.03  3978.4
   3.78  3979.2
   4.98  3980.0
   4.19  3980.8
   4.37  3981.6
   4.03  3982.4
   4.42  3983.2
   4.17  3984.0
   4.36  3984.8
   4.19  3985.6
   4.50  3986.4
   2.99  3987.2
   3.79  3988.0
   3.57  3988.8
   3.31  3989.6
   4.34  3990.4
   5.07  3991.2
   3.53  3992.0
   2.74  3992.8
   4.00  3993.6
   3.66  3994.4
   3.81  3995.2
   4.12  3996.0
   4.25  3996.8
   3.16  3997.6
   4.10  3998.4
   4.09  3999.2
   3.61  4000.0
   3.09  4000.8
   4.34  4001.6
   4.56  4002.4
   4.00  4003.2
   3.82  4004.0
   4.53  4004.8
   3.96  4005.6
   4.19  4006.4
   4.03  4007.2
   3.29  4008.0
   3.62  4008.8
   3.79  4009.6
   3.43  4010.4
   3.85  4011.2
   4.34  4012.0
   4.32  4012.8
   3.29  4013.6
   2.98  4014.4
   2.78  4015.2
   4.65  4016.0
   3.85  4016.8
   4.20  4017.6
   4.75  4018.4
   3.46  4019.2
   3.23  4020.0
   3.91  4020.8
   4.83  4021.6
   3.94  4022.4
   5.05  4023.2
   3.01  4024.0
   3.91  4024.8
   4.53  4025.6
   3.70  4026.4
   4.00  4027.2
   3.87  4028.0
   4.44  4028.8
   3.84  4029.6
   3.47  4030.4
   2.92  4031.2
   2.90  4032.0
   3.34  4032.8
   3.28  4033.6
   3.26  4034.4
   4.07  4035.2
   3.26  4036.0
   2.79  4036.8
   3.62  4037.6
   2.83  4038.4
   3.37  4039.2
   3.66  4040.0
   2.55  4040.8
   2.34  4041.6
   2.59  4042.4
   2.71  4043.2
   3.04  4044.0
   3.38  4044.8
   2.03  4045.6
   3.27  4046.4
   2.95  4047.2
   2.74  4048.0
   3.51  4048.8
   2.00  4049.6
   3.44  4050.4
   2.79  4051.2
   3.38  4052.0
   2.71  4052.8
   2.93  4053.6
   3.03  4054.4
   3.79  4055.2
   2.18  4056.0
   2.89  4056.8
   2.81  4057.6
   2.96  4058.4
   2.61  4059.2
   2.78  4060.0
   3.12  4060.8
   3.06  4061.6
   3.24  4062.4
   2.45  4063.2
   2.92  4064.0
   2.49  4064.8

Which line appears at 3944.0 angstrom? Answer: Ly-alpha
